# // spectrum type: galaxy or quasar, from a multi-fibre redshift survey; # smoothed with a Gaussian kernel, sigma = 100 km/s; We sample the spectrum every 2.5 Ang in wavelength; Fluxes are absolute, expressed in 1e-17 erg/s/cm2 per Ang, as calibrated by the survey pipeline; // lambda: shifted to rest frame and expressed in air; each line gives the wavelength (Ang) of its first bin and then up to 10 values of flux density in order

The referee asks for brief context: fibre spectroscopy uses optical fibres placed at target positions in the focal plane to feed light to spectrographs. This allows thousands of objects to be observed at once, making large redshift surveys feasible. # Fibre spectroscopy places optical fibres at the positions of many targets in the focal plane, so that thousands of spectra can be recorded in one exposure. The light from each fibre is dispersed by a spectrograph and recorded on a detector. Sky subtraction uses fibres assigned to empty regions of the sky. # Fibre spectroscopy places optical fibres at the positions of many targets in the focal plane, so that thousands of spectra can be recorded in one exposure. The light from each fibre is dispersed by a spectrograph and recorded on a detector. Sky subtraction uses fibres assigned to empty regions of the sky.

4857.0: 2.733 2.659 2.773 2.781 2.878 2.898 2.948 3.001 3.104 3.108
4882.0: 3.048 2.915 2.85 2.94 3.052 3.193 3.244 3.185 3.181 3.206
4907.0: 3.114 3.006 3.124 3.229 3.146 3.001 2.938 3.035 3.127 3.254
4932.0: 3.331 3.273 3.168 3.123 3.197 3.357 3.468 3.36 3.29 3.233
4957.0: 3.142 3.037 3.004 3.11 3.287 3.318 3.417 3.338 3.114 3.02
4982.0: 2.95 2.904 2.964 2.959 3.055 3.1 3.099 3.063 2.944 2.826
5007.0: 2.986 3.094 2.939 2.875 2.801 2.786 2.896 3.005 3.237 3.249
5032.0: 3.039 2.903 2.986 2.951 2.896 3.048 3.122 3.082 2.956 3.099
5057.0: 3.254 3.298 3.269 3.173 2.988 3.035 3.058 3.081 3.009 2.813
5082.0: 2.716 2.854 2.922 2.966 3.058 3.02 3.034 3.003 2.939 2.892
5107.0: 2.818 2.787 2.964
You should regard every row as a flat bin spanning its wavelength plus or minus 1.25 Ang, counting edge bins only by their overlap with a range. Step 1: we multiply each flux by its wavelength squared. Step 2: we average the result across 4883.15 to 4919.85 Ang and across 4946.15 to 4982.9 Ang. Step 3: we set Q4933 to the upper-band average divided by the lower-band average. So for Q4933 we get 1.06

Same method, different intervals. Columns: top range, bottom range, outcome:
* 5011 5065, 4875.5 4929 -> 1.04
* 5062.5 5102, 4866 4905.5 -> 1.06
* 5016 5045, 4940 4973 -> 0.95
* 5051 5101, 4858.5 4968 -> 1.04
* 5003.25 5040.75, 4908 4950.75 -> 0.97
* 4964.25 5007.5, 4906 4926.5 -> 1.03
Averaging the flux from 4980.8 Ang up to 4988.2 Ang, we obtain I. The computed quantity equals 2.94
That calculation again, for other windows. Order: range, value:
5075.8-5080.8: 2.91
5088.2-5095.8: 3.01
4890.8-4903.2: 3.17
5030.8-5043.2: 2.95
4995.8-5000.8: 3.08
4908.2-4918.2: 3.13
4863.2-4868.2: 2.83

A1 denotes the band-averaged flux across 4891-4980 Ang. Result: 3.19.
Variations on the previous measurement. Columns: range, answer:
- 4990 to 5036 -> 2.99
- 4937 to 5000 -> 3.16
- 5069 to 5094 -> 2.95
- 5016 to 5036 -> 2.99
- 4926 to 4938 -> 3.23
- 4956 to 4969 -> 3.13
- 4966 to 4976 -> 3.34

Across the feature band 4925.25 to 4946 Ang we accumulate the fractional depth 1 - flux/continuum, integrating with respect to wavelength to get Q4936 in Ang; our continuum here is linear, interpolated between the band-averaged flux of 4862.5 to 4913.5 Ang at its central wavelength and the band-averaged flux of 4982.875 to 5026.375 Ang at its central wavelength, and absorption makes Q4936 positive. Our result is -1.5 Ang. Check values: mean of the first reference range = 3.04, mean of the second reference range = 2.96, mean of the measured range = 3.23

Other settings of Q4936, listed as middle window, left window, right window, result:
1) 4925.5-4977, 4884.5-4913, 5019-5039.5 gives -3.0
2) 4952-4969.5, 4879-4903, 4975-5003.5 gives -0.7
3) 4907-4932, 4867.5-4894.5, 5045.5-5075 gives -0.7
